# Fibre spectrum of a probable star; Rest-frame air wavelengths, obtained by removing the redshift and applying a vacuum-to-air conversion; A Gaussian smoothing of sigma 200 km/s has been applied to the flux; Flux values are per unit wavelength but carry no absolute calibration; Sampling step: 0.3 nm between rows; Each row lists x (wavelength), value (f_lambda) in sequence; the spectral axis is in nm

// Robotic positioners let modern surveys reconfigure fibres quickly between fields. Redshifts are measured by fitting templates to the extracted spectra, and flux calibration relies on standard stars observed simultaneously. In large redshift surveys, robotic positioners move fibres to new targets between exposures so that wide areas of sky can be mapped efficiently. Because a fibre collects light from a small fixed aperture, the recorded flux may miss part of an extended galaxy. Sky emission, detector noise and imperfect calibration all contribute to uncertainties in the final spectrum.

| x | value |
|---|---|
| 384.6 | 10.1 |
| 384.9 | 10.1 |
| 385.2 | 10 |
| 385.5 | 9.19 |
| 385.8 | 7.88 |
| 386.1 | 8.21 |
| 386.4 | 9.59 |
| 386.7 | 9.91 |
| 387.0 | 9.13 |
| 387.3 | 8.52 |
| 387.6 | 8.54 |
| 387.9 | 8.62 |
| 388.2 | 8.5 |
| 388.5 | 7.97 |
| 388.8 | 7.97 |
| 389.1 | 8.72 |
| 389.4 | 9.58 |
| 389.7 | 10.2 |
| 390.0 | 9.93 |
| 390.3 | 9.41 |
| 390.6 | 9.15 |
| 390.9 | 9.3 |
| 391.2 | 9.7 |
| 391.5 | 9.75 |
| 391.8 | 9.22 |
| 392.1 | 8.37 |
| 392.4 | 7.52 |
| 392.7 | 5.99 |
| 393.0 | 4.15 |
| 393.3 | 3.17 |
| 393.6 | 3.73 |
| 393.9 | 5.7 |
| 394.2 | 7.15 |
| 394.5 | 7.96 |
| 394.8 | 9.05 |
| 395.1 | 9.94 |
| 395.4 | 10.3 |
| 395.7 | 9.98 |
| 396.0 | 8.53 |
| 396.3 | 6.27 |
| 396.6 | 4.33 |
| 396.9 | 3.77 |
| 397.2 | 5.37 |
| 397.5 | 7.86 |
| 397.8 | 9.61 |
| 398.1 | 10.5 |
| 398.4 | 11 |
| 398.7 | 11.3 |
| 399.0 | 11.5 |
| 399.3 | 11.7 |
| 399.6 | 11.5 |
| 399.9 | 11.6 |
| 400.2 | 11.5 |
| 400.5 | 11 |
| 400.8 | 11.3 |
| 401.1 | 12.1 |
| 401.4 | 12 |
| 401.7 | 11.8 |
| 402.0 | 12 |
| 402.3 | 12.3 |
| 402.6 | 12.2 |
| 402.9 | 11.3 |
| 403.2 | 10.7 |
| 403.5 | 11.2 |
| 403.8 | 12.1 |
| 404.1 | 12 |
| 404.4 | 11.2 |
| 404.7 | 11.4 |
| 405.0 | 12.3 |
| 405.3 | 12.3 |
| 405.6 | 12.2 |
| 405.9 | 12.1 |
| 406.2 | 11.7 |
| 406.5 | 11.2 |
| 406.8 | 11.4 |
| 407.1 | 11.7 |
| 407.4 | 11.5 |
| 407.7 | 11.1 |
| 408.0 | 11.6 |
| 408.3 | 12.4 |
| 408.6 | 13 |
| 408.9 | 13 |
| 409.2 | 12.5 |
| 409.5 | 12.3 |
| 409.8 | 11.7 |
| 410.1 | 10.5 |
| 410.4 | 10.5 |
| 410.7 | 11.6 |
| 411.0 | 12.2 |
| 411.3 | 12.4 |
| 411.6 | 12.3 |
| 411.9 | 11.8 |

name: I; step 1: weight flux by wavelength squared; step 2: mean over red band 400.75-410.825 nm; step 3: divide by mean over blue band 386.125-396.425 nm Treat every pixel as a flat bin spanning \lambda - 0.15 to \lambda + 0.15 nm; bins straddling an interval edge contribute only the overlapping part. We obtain 1.5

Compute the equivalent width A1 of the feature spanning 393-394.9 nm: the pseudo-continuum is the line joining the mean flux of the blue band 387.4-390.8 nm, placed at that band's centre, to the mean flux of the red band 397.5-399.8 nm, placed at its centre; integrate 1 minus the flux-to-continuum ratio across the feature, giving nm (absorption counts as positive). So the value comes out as 0.77 nm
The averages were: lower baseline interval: 8.96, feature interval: 5.89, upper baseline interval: 10.8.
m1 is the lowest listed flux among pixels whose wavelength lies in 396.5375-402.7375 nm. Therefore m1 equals 3.77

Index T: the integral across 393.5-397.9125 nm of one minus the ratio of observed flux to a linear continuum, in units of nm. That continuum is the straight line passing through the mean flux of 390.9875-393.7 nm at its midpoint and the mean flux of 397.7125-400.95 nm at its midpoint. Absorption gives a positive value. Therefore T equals 0.79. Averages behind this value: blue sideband 6.96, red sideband 11.2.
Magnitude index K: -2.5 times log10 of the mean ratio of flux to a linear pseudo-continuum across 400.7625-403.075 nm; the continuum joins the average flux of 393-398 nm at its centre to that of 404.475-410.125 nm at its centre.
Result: -0.23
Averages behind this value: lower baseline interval 6.99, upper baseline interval 11.9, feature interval 11.9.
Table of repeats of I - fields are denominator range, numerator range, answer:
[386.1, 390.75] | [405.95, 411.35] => 1.45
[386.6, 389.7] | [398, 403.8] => 1.40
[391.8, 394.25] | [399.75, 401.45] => 2.04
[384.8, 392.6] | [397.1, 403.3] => 1.30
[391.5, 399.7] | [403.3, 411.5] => 1.57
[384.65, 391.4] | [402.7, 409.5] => 1.42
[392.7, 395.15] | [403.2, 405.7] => 2.00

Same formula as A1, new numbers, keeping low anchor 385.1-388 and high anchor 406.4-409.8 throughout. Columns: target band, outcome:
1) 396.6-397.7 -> 0.50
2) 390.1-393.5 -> 0.66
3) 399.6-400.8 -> -0.06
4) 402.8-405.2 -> -0.03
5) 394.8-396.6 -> 0.28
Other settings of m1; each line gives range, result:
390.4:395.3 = 3.17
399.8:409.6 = 10.7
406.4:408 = 11.1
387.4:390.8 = 7.97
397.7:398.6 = 9.61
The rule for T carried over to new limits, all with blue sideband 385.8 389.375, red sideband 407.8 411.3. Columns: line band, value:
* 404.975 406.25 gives -0.09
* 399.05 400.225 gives -0.12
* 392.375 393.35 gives 0.45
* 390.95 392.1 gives -0.01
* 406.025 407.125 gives 0.00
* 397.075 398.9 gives 0.15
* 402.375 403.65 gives -0.05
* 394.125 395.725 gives 0.12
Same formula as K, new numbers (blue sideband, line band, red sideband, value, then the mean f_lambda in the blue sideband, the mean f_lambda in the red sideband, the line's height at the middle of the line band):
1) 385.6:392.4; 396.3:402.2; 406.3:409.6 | 0.07 mag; 8.98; 12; 10.6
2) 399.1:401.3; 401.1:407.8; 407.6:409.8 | 0.02 mag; 11.5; 12.3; 11.9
